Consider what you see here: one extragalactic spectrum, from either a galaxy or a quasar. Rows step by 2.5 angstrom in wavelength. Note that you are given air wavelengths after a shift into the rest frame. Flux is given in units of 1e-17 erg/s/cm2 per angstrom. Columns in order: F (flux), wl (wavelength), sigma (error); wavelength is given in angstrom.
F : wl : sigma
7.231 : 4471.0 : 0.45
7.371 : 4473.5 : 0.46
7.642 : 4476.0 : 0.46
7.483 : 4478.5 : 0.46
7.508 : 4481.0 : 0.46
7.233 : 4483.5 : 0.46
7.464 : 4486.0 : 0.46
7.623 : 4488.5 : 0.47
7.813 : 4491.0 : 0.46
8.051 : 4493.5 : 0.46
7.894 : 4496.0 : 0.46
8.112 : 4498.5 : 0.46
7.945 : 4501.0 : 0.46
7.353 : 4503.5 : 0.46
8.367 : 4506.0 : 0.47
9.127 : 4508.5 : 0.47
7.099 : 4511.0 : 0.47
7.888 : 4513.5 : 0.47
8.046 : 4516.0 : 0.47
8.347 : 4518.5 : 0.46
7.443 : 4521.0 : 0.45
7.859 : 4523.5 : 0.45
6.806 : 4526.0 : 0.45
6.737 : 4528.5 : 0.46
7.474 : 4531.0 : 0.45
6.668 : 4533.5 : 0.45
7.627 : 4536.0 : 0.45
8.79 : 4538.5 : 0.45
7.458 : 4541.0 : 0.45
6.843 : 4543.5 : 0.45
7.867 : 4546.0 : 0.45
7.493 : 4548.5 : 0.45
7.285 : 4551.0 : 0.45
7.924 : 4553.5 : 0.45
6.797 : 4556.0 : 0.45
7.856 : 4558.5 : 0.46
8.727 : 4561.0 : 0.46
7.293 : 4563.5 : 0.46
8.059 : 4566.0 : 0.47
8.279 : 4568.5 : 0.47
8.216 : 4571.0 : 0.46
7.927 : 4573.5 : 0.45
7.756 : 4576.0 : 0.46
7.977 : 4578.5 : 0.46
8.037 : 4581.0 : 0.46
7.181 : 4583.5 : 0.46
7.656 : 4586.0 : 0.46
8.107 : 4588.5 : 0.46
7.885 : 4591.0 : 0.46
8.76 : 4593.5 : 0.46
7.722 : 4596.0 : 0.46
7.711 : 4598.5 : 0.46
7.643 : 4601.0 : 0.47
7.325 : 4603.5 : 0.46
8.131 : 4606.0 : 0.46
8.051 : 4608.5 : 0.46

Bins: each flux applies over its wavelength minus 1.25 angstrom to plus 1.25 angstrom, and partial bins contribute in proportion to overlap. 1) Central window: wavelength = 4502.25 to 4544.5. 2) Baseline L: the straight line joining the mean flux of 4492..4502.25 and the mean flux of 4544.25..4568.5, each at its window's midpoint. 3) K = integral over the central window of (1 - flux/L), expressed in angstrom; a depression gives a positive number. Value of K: 1.2 angstrom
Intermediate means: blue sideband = 8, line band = 7.65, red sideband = 7.71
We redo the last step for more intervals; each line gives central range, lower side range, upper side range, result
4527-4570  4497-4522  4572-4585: 1.5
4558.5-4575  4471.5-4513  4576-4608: -0.5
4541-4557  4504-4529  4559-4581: 1.1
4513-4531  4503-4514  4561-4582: 1.0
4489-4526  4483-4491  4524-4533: -3.2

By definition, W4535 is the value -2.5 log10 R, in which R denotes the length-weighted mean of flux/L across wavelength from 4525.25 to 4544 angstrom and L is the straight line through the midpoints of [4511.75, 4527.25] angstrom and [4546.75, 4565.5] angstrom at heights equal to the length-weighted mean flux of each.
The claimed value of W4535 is 0.05 mag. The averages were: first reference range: 7.71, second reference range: 7.65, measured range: 7.33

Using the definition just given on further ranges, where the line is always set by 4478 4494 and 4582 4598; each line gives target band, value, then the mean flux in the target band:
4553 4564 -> 0.01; 7.73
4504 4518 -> -0.06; 8.08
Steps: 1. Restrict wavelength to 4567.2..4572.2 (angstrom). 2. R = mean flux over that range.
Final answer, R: 8.25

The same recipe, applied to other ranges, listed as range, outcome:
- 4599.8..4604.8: 7.49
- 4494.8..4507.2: 7.93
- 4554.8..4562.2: 7.79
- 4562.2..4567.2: 7.68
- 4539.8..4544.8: 7.15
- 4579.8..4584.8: 7.61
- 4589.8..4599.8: 8.02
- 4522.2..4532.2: 7.22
